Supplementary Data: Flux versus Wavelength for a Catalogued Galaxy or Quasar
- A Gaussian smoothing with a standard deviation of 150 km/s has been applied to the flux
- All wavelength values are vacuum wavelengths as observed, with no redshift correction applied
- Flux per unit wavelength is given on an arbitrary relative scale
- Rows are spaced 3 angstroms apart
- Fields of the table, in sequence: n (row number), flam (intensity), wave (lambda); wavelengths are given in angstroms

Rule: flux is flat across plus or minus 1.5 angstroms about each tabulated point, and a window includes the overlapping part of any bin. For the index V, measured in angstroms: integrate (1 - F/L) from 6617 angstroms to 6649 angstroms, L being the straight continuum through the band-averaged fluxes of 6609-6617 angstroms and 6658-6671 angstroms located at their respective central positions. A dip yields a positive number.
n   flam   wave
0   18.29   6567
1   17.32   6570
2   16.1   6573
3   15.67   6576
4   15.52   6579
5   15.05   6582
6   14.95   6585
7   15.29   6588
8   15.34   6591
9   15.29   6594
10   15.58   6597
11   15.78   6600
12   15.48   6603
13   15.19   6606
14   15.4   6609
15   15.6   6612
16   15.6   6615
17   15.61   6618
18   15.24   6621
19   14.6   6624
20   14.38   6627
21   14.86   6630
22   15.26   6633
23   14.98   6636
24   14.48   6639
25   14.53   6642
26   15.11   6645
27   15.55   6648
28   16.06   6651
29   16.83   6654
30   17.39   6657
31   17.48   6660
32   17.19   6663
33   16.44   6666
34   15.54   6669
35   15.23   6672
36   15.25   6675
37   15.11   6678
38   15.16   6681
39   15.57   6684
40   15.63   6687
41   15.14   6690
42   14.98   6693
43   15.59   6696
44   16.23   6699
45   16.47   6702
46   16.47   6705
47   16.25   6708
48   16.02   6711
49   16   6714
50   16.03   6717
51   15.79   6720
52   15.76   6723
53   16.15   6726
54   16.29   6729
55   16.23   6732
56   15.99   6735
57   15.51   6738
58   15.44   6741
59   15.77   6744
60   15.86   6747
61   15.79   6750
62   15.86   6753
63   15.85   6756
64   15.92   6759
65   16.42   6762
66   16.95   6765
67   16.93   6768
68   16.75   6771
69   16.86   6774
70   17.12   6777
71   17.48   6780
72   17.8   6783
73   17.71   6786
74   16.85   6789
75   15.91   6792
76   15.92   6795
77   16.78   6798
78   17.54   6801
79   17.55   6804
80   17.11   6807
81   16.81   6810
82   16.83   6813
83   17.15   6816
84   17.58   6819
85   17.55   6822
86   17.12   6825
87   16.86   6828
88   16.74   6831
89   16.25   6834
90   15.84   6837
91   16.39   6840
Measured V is 2.1 angstroms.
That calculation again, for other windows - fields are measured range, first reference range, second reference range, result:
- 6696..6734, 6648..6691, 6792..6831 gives 0.5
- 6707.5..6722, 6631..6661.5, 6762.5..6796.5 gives 0.3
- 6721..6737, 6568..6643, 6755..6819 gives 0.3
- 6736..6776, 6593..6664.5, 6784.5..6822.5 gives 1.1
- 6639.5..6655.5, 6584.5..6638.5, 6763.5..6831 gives 0.0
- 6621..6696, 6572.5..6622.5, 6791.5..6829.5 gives 1.7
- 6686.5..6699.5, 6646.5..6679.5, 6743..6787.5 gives 0.7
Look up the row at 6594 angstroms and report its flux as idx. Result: 15.29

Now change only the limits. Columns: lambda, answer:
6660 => 17.48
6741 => 15.44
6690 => 15.14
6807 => 17.11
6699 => 16.23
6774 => 16.86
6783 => 17.8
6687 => 15.63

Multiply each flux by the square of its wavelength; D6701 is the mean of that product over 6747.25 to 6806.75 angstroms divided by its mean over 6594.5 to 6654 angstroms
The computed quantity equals 1.1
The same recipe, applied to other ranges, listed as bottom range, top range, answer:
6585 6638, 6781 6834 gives 1.18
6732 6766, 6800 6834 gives 1.10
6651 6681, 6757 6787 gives 1.08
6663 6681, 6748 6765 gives 1.05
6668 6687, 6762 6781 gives 1.14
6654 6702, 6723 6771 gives 1.03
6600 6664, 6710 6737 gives 1.06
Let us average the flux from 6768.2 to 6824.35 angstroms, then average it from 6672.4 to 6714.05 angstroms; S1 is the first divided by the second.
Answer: 1.09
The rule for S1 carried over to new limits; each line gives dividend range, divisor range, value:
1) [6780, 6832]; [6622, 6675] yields 1.09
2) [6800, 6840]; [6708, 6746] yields 1.07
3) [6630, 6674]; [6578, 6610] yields 1.03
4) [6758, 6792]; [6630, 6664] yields 1.07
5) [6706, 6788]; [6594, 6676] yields 1.05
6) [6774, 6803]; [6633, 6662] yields 1.08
